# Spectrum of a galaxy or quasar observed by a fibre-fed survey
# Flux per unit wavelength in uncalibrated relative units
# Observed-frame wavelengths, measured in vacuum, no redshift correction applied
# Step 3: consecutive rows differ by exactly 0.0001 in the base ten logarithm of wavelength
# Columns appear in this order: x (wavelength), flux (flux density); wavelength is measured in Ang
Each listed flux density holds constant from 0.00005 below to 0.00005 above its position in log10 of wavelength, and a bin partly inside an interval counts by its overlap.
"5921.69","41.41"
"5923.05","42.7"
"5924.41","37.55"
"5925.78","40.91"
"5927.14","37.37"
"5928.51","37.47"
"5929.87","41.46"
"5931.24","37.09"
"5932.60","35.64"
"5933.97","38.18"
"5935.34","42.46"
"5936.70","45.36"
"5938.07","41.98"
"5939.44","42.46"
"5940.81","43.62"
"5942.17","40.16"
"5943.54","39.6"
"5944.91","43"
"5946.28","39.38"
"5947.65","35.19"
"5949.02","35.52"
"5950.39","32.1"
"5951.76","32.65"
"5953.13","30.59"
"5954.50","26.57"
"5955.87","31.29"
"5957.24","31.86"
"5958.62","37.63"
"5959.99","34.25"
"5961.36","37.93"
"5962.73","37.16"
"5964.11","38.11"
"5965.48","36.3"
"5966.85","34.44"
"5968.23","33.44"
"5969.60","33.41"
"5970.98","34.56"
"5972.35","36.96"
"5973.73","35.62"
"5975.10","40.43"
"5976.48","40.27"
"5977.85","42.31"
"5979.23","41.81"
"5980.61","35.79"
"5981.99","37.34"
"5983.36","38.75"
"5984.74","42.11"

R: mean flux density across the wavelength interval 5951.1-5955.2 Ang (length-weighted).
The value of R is 29.9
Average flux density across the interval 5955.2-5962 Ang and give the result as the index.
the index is 34.6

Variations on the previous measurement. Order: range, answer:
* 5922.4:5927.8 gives 39.6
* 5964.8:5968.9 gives 34.7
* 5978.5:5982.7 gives 38.3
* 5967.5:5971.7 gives 33.8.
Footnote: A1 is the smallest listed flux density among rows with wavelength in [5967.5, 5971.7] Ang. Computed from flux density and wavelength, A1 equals 33.41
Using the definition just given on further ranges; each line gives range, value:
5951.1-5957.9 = 26.57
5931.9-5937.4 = 35.64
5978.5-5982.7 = 35.79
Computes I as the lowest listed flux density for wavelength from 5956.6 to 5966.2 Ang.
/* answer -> 31.86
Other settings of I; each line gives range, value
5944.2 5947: 39.38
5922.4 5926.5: 37.55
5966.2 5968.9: 33.44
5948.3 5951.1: 32.1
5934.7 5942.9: 40.16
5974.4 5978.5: 40.27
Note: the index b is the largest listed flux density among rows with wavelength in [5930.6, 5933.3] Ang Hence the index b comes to 37.09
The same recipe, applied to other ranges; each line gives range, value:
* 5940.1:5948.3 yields 43.62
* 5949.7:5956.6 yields 32.65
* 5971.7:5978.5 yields 42.31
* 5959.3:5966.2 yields 38.11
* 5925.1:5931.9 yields 41.46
